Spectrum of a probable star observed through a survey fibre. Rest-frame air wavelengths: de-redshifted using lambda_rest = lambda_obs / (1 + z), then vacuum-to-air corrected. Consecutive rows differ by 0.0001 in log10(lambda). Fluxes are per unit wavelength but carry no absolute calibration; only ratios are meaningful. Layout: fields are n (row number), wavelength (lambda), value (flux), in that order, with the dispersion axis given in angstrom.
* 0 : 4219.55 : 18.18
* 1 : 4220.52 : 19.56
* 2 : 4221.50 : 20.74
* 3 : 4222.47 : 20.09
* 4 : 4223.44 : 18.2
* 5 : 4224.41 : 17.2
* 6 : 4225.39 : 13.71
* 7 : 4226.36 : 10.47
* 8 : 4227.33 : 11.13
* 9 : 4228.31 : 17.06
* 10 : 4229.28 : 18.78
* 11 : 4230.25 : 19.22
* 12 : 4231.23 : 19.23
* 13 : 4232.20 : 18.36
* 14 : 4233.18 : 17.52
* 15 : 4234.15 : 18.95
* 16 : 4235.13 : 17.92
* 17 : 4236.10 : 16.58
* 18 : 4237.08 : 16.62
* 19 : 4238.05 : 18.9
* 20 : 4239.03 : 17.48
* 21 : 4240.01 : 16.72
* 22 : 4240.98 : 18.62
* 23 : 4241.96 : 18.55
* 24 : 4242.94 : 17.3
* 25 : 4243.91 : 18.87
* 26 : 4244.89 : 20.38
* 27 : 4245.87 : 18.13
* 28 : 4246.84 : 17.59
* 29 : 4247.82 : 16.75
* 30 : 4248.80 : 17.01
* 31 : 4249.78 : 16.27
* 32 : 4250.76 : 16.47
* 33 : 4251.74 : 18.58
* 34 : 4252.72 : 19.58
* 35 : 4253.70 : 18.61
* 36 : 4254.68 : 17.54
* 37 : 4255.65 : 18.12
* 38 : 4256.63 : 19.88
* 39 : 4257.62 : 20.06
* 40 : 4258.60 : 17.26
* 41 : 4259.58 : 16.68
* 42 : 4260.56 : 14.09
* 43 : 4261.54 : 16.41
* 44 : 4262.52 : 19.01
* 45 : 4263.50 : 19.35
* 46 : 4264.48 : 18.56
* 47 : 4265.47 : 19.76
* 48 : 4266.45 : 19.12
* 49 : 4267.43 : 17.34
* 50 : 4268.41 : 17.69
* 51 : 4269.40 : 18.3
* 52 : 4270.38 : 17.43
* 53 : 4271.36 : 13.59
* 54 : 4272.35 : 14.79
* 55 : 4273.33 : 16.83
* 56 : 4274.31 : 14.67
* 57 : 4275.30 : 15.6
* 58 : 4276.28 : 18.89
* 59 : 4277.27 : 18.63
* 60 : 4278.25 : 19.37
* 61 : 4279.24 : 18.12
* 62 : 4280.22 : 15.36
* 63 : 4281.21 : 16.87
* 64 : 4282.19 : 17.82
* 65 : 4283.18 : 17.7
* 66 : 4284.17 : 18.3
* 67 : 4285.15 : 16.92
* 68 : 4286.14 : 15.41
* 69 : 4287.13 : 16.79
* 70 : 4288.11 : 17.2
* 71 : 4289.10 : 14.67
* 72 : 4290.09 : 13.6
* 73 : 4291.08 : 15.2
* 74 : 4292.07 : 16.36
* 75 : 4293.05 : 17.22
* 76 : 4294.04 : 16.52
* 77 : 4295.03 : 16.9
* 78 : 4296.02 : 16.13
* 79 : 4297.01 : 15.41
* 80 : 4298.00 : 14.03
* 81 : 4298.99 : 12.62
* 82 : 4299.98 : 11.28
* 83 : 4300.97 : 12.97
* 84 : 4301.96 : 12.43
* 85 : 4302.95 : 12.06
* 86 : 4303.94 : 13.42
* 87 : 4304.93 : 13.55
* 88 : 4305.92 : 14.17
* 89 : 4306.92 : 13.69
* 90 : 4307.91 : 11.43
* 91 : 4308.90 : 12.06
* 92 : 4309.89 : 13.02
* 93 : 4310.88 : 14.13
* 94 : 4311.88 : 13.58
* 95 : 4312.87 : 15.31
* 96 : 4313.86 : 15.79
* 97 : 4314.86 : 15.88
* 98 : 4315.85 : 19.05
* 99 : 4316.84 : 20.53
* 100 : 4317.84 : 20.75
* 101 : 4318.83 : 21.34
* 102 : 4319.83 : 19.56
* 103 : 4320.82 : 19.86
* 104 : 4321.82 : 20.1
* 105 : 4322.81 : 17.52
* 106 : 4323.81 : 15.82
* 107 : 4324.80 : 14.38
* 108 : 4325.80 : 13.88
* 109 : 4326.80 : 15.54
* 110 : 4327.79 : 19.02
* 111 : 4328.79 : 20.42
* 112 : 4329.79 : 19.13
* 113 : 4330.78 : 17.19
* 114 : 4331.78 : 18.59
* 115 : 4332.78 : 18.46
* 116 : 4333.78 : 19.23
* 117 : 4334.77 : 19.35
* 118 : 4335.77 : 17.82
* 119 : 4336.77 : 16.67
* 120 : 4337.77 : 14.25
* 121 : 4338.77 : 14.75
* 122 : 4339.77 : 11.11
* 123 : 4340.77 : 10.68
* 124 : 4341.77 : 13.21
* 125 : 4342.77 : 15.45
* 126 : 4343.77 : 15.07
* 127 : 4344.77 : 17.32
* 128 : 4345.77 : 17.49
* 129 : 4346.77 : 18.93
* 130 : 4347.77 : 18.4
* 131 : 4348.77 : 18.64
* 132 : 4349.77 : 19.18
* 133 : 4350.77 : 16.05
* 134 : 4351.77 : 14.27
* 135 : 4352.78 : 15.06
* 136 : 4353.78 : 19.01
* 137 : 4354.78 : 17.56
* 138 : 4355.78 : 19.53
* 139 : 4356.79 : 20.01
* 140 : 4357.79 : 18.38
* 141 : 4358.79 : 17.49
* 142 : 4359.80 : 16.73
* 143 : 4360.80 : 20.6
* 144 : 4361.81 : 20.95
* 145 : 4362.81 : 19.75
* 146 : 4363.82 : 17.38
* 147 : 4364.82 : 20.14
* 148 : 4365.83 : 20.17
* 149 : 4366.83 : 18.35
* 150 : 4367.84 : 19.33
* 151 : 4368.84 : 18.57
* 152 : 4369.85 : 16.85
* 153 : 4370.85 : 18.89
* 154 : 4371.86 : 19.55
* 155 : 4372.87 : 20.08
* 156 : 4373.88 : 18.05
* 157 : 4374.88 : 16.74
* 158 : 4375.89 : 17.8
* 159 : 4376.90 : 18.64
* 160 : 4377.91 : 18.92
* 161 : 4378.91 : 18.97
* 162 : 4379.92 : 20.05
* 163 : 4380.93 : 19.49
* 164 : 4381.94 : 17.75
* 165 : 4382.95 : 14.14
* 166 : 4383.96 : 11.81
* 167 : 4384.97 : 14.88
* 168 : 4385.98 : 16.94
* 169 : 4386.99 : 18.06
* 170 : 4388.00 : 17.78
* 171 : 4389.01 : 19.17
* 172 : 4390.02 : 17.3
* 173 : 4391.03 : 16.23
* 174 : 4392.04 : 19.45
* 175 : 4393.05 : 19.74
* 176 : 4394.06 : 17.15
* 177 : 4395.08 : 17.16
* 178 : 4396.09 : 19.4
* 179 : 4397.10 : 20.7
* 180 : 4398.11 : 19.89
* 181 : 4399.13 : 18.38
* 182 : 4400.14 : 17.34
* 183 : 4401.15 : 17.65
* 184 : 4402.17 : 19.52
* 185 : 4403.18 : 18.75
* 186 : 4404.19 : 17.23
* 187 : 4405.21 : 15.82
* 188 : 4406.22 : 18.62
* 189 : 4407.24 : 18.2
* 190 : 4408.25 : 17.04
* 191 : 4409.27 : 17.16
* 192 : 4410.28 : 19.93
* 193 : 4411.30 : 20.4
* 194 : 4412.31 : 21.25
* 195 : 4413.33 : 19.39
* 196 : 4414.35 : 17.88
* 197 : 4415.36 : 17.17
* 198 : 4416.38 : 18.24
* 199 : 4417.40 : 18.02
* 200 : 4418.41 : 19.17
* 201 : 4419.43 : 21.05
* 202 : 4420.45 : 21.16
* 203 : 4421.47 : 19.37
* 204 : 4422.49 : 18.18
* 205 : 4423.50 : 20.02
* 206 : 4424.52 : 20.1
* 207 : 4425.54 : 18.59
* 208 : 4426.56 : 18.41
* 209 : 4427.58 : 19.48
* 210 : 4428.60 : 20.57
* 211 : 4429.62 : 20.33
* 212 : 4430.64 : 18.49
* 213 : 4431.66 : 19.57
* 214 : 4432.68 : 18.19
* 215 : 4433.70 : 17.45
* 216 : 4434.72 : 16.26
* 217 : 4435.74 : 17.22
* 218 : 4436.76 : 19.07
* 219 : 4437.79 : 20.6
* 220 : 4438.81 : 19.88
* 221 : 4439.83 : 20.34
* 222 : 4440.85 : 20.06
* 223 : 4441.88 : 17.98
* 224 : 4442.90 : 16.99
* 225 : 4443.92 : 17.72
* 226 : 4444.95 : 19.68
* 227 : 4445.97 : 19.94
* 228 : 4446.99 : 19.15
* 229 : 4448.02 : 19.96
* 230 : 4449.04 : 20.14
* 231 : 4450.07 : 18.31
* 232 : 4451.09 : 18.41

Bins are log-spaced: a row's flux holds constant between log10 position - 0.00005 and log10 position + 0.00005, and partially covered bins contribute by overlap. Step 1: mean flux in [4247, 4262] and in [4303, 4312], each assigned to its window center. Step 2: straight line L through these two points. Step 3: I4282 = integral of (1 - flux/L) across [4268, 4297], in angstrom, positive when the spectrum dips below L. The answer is -2.7 angstrom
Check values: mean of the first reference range 17.5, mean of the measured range 16.6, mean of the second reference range 13.1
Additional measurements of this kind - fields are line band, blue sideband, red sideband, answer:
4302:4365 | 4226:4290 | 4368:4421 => 3.92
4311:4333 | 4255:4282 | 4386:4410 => 0.04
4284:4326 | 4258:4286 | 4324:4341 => 3.23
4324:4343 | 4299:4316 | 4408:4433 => -1.78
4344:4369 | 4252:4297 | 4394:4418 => -0.49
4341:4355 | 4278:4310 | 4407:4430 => 0.15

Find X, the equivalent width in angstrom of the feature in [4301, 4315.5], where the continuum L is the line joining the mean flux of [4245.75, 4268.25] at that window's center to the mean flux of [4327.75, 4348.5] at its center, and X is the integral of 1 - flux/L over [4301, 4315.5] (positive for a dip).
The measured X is 2.98 angstrom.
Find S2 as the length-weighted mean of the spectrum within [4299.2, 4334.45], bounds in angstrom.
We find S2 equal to 16.1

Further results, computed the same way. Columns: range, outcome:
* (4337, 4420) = 17.9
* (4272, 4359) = 16.4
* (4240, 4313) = 16.4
